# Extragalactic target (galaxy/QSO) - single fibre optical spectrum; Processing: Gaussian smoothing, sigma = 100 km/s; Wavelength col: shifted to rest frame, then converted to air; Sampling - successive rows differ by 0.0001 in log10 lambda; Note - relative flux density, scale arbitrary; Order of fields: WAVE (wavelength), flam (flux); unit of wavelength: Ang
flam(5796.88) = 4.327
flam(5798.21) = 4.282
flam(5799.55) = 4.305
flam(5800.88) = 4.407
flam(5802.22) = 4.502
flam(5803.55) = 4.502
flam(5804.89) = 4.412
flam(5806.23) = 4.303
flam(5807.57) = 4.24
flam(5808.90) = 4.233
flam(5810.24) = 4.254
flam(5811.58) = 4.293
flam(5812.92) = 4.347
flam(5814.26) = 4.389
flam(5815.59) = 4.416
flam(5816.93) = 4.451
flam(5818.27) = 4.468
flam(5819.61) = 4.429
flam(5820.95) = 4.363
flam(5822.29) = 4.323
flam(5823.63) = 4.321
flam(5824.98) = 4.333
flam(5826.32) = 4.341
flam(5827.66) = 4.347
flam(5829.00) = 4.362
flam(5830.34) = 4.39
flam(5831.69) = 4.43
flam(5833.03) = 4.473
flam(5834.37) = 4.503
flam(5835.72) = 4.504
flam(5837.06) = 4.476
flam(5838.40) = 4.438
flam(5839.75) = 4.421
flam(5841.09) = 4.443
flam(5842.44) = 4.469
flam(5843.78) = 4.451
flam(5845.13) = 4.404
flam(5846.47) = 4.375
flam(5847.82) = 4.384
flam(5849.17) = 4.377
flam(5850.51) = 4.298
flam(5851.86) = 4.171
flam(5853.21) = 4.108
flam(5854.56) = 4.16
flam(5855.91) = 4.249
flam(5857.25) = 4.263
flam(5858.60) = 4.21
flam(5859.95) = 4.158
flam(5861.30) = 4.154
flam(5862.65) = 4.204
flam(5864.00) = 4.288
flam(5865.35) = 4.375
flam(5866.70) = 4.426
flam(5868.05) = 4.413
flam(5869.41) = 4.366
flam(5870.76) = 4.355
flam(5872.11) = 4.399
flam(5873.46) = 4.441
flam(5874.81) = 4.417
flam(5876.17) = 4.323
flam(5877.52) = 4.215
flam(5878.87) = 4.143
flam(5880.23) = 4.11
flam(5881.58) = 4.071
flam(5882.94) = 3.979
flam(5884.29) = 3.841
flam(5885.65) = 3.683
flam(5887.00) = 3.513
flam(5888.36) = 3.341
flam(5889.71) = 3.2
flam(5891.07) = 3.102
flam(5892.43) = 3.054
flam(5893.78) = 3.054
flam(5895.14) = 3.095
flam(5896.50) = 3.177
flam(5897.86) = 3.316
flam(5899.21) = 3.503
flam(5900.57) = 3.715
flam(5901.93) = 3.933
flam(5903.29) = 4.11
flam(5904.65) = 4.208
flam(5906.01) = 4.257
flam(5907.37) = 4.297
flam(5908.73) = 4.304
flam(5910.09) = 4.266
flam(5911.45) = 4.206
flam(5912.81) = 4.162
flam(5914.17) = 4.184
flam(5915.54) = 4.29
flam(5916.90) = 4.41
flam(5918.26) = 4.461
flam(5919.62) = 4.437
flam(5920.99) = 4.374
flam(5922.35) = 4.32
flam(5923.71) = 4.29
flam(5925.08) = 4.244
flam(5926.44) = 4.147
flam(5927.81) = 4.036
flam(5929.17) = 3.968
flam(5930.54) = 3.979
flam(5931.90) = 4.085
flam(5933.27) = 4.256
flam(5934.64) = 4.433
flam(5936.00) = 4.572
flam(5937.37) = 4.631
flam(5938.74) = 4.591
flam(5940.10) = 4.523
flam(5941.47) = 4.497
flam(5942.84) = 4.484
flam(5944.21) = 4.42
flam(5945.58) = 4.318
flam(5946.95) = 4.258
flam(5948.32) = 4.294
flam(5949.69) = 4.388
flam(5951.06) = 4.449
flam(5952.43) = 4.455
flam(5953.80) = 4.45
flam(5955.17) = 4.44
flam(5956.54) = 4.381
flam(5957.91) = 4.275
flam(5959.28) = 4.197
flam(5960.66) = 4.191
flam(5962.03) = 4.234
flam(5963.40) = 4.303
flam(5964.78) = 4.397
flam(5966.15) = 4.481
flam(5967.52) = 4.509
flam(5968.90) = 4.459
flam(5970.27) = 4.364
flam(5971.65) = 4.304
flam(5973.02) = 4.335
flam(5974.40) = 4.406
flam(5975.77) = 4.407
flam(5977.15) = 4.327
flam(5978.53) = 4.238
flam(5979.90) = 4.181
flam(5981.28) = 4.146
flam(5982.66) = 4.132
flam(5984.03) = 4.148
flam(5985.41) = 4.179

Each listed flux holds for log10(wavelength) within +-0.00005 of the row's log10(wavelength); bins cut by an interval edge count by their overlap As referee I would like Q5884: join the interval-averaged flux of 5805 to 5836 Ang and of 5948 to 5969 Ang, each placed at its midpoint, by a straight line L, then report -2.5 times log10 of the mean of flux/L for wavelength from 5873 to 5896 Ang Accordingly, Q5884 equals 0.172 mag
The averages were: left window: 4.37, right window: 4.37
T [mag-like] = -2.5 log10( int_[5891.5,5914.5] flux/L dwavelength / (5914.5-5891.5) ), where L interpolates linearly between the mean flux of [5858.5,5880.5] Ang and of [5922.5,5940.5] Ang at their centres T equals 0.13 mag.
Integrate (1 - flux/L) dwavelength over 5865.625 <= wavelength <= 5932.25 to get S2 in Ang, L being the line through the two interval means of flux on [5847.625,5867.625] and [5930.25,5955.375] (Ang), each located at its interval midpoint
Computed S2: 4.9 Ang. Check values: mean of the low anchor 4.25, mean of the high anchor 4.4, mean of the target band 4.01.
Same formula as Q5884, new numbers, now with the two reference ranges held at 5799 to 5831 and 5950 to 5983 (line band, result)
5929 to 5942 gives -0.006 mag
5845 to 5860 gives 0.024 mag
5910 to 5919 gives 0.015 mag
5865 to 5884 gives 0.020 mag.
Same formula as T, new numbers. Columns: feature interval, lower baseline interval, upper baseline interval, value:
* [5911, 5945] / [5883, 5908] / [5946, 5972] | -0.09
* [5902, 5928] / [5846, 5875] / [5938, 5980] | 0.02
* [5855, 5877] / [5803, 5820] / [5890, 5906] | -0.13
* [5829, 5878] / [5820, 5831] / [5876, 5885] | -0.03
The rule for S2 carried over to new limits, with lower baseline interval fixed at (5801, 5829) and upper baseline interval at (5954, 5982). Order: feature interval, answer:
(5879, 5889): 1.2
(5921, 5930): 0.3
